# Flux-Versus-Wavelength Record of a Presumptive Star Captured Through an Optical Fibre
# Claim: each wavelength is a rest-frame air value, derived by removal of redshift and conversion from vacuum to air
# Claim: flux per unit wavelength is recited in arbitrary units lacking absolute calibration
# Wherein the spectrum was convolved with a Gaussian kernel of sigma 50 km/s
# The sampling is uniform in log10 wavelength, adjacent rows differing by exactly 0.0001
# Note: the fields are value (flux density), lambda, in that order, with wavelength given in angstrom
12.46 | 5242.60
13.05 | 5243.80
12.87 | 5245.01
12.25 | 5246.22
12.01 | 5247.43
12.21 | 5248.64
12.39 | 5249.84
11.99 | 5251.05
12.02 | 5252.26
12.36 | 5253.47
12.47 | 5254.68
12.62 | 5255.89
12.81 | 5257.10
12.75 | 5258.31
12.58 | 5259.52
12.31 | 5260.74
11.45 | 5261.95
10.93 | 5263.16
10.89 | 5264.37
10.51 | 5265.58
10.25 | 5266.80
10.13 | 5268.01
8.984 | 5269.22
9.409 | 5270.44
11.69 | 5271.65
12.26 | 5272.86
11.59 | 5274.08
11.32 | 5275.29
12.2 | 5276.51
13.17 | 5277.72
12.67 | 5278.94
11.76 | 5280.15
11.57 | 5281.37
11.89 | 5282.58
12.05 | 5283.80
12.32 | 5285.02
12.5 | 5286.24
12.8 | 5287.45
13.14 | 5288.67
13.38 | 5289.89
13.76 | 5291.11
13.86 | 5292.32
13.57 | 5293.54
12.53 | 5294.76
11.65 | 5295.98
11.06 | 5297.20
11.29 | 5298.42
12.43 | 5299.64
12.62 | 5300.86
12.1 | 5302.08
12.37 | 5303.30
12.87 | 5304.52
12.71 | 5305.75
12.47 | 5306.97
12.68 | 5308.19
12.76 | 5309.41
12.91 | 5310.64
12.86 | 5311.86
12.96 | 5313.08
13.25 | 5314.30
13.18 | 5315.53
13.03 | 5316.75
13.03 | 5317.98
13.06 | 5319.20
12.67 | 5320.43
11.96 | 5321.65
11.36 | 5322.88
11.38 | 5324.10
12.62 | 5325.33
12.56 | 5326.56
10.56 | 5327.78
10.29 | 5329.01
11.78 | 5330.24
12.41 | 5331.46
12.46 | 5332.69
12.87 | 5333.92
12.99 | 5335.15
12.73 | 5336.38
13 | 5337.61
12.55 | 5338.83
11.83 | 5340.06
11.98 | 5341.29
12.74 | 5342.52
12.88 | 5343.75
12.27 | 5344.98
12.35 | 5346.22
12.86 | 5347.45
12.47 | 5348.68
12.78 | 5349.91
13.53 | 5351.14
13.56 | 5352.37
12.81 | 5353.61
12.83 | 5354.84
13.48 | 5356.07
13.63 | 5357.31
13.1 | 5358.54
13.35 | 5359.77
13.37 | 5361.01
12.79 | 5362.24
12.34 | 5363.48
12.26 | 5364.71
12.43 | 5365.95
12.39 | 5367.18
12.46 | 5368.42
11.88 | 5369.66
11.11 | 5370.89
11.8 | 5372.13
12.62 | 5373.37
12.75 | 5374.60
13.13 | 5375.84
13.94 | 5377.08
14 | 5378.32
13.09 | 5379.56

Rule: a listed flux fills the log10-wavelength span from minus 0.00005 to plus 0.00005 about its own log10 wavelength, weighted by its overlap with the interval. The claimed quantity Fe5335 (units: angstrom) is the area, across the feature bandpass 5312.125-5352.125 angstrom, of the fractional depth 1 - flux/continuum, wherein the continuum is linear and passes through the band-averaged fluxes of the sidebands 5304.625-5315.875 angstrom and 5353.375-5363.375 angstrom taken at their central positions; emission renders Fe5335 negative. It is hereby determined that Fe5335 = 1.60 angstrom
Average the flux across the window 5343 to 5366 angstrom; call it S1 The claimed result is 12.9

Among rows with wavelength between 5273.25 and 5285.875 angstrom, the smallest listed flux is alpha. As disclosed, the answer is 11.32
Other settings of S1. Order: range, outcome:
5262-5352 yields 12.2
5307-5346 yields 12.4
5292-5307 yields 12.4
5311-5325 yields 12.6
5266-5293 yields 11.9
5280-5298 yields 12.5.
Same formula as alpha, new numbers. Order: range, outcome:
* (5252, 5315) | 8.984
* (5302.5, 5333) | 10.29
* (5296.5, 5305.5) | 11.06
